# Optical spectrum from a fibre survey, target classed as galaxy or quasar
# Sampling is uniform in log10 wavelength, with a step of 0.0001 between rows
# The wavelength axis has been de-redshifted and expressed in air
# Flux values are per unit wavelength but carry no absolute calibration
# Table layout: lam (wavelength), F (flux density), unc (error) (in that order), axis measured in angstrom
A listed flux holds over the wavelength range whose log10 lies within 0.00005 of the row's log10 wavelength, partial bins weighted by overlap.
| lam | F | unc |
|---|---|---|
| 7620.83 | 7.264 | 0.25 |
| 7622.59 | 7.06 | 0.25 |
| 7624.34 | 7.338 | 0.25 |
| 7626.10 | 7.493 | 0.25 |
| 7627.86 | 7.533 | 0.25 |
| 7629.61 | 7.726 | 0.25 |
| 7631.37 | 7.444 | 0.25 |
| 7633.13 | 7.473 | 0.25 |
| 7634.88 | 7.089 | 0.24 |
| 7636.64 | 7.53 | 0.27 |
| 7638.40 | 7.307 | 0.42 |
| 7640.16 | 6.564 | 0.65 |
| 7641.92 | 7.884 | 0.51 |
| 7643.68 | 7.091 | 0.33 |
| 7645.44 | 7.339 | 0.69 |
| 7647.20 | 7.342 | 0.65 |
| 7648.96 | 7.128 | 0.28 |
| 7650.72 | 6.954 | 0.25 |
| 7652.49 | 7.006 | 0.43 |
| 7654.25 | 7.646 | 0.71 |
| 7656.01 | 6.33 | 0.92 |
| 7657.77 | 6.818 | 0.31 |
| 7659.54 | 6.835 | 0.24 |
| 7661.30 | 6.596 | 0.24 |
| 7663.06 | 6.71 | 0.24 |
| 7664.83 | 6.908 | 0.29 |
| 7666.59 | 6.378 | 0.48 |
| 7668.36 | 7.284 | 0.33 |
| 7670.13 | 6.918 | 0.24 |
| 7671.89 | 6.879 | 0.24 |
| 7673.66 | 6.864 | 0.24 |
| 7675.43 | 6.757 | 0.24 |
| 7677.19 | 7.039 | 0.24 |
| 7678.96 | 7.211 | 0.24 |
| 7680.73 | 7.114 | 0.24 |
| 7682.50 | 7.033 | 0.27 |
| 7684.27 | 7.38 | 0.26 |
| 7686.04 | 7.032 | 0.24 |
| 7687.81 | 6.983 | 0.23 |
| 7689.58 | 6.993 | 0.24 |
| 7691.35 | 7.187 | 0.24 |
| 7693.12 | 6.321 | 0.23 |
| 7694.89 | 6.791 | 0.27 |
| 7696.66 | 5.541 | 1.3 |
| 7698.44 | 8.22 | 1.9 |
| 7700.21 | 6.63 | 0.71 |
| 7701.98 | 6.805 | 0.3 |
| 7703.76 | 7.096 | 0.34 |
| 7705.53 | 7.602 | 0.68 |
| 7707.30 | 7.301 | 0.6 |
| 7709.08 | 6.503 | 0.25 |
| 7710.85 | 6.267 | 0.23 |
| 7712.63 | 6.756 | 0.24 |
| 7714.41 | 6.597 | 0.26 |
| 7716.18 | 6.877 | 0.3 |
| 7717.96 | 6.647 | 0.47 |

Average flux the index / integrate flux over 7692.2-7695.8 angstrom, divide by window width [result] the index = 6.56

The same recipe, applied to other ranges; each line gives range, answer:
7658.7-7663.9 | 6.72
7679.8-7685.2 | 7.17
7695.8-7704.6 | 6.85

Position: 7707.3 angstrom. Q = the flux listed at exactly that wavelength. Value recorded 7.301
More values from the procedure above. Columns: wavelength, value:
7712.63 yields 6.756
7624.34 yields 7.338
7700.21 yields 6.63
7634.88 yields 7.089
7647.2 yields 7.342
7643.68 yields 7.091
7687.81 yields 6.983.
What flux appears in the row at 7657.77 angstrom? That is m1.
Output 6.818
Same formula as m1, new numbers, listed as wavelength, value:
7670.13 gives 6.918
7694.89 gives 6.791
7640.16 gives 6.564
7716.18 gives 6.877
